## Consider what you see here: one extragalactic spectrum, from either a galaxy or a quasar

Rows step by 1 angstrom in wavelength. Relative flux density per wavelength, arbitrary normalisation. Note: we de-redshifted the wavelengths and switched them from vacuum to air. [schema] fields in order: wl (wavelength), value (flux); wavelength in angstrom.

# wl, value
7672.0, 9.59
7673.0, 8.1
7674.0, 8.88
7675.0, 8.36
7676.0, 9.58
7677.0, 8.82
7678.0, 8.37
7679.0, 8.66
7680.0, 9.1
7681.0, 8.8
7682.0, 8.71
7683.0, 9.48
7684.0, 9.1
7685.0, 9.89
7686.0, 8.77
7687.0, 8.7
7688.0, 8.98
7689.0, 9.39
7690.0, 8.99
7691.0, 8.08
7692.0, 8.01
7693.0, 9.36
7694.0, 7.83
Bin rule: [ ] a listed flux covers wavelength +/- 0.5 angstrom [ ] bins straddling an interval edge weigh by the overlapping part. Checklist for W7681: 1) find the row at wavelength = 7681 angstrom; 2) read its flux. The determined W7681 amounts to 8.8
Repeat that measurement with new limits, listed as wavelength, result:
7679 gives 8.66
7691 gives 8.08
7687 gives 8.7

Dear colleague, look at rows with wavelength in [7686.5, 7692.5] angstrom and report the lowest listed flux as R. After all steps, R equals 8.01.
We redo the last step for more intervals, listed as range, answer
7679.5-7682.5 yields 8.71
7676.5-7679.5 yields 8.37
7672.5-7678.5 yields 8.1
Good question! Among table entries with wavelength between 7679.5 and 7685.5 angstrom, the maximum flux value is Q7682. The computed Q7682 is 9.89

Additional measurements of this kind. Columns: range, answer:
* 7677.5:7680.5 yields 9.1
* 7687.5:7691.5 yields 9.39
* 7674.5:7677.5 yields 9.58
